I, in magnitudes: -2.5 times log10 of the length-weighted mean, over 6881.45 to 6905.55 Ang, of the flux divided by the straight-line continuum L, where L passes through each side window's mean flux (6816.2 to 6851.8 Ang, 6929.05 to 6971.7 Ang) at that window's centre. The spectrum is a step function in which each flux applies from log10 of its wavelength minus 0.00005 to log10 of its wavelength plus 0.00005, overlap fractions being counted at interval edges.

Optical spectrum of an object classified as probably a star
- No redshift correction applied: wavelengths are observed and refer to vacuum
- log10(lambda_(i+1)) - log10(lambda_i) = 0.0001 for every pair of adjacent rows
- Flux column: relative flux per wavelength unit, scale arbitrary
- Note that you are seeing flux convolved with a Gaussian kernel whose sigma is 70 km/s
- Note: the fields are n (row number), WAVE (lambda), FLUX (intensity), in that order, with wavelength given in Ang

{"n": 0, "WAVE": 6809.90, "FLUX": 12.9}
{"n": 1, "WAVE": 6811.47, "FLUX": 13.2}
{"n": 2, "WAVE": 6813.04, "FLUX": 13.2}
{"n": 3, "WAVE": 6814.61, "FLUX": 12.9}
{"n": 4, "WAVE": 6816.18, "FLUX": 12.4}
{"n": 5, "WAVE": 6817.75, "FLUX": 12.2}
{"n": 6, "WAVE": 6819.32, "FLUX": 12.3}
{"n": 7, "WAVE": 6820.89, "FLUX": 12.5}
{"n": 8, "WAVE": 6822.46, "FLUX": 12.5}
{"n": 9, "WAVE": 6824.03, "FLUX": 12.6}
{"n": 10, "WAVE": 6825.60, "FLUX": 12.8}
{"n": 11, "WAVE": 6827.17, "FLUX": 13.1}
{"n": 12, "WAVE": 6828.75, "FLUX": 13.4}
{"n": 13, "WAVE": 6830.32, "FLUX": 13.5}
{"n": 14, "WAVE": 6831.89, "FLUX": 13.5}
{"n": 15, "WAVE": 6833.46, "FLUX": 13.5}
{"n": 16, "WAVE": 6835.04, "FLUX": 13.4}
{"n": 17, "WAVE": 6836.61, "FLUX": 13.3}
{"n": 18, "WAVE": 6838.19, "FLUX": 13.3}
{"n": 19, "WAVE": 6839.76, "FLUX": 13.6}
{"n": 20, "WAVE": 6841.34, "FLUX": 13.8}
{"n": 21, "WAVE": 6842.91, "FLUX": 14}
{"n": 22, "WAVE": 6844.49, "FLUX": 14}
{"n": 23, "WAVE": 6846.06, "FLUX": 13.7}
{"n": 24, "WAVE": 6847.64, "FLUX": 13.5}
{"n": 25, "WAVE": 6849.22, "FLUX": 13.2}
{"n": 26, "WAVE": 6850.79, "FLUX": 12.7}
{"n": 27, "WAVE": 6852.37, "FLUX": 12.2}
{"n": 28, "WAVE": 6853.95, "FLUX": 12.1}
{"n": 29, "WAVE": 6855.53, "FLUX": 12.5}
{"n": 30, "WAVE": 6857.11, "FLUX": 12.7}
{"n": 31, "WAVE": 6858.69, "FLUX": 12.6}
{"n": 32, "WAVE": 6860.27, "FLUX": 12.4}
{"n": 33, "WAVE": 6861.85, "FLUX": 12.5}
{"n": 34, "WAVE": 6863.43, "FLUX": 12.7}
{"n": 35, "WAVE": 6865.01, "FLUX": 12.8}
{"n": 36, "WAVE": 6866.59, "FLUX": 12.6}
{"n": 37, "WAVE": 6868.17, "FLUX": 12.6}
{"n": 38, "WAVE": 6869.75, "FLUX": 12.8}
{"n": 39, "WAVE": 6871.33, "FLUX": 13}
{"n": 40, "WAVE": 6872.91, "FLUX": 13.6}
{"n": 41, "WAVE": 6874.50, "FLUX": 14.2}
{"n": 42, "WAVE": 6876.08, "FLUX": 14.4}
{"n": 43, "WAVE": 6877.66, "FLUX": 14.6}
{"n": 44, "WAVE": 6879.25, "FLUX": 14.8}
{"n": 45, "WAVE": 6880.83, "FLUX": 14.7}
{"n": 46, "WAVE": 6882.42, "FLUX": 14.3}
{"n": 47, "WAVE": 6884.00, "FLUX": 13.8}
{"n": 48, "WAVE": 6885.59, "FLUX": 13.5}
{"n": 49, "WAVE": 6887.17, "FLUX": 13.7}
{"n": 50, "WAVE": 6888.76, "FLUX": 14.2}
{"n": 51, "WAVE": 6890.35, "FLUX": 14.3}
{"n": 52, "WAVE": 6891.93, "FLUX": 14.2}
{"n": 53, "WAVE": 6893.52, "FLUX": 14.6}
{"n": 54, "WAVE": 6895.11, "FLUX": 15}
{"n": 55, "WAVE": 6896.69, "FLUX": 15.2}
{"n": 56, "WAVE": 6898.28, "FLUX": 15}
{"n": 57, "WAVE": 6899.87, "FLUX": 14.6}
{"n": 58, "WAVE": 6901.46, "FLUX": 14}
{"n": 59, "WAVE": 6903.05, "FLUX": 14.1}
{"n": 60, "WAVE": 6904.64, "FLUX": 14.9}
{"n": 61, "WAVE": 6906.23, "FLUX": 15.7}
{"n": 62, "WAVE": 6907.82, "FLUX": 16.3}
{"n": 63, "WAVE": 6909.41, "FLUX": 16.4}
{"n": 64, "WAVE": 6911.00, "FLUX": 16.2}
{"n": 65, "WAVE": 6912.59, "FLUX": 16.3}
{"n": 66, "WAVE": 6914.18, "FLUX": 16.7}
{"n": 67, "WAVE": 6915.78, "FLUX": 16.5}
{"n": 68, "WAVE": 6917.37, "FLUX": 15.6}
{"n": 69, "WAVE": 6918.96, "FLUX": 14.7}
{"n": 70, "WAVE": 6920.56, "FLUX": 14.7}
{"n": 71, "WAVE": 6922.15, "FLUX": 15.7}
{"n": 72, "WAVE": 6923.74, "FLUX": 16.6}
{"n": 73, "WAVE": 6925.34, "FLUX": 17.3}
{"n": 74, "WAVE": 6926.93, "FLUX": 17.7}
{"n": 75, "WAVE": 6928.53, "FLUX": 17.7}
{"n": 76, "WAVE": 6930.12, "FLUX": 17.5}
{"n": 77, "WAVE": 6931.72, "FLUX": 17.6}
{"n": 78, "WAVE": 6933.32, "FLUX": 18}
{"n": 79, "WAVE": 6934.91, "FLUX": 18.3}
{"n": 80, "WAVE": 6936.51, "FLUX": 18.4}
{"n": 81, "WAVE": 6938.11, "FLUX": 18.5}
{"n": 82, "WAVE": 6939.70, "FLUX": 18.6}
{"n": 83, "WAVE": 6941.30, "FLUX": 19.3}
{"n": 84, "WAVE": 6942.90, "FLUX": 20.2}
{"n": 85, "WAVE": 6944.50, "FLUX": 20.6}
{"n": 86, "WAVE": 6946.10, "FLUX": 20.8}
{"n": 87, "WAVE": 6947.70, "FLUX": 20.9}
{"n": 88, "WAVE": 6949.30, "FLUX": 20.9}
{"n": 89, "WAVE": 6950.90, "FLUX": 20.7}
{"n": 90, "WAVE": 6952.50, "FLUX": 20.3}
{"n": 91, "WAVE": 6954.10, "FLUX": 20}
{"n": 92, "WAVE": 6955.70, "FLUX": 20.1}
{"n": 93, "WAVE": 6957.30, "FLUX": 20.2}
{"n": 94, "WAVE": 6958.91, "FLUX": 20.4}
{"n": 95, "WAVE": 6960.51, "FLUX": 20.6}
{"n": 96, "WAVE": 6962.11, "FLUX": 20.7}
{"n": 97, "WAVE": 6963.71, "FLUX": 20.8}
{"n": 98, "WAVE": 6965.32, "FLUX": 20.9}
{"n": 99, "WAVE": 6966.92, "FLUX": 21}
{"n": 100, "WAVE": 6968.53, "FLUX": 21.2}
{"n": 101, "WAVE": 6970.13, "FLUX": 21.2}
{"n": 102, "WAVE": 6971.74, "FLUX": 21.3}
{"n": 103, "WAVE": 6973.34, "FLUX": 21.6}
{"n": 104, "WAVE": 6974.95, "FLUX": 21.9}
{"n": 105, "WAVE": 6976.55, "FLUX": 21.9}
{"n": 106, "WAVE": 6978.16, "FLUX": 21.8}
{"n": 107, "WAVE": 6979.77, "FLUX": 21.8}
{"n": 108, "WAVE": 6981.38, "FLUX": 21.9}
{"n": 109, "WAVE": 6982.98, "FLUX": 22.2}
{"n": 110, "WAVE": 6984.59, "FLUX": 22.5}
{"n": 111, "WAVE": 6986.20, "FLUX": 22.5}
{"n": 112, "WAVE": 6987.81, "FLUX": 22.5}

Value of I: 0.16 mag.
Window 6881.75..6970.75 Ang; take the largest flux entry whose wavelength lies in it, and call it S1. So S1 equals 21.2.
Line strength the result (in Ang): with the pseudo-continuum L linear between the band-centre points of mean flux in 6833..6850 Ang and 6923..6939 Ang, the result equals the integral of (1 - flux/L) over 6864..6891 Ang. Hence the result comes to 2.68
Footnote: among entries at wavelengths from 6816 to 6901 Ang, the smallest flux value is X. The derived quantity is 12.1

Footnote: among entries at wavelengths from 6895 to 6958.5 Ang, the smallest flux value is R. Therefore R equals 14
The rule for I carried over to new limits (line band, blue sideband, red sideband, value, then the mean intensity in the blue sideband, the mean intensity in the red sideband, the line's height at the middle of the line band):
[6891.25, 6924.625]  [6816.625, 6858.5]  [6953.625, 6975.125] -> 0.13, 13.1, 20.8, 17.4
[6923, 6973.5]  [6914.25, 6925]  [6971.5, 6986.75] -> -0.05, 15.8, 22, 18.7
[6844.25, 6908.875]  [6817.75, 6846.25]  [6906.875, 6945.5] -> 0.10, 13.2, 17.3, 15.2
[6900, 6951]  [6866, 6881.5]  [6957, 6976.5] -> 0.03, 13.7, 21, 17.8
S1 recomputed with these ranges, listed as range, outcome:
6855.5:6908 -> 16.3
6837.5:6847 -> 14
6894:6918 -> 16.7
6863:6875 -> 14.2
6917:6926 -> 17.3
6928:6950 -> 20.9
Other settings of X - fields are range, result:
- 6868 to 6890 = 12.6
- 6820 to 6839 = 12.5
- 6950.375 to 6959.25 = 20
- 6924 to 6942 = 17.3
